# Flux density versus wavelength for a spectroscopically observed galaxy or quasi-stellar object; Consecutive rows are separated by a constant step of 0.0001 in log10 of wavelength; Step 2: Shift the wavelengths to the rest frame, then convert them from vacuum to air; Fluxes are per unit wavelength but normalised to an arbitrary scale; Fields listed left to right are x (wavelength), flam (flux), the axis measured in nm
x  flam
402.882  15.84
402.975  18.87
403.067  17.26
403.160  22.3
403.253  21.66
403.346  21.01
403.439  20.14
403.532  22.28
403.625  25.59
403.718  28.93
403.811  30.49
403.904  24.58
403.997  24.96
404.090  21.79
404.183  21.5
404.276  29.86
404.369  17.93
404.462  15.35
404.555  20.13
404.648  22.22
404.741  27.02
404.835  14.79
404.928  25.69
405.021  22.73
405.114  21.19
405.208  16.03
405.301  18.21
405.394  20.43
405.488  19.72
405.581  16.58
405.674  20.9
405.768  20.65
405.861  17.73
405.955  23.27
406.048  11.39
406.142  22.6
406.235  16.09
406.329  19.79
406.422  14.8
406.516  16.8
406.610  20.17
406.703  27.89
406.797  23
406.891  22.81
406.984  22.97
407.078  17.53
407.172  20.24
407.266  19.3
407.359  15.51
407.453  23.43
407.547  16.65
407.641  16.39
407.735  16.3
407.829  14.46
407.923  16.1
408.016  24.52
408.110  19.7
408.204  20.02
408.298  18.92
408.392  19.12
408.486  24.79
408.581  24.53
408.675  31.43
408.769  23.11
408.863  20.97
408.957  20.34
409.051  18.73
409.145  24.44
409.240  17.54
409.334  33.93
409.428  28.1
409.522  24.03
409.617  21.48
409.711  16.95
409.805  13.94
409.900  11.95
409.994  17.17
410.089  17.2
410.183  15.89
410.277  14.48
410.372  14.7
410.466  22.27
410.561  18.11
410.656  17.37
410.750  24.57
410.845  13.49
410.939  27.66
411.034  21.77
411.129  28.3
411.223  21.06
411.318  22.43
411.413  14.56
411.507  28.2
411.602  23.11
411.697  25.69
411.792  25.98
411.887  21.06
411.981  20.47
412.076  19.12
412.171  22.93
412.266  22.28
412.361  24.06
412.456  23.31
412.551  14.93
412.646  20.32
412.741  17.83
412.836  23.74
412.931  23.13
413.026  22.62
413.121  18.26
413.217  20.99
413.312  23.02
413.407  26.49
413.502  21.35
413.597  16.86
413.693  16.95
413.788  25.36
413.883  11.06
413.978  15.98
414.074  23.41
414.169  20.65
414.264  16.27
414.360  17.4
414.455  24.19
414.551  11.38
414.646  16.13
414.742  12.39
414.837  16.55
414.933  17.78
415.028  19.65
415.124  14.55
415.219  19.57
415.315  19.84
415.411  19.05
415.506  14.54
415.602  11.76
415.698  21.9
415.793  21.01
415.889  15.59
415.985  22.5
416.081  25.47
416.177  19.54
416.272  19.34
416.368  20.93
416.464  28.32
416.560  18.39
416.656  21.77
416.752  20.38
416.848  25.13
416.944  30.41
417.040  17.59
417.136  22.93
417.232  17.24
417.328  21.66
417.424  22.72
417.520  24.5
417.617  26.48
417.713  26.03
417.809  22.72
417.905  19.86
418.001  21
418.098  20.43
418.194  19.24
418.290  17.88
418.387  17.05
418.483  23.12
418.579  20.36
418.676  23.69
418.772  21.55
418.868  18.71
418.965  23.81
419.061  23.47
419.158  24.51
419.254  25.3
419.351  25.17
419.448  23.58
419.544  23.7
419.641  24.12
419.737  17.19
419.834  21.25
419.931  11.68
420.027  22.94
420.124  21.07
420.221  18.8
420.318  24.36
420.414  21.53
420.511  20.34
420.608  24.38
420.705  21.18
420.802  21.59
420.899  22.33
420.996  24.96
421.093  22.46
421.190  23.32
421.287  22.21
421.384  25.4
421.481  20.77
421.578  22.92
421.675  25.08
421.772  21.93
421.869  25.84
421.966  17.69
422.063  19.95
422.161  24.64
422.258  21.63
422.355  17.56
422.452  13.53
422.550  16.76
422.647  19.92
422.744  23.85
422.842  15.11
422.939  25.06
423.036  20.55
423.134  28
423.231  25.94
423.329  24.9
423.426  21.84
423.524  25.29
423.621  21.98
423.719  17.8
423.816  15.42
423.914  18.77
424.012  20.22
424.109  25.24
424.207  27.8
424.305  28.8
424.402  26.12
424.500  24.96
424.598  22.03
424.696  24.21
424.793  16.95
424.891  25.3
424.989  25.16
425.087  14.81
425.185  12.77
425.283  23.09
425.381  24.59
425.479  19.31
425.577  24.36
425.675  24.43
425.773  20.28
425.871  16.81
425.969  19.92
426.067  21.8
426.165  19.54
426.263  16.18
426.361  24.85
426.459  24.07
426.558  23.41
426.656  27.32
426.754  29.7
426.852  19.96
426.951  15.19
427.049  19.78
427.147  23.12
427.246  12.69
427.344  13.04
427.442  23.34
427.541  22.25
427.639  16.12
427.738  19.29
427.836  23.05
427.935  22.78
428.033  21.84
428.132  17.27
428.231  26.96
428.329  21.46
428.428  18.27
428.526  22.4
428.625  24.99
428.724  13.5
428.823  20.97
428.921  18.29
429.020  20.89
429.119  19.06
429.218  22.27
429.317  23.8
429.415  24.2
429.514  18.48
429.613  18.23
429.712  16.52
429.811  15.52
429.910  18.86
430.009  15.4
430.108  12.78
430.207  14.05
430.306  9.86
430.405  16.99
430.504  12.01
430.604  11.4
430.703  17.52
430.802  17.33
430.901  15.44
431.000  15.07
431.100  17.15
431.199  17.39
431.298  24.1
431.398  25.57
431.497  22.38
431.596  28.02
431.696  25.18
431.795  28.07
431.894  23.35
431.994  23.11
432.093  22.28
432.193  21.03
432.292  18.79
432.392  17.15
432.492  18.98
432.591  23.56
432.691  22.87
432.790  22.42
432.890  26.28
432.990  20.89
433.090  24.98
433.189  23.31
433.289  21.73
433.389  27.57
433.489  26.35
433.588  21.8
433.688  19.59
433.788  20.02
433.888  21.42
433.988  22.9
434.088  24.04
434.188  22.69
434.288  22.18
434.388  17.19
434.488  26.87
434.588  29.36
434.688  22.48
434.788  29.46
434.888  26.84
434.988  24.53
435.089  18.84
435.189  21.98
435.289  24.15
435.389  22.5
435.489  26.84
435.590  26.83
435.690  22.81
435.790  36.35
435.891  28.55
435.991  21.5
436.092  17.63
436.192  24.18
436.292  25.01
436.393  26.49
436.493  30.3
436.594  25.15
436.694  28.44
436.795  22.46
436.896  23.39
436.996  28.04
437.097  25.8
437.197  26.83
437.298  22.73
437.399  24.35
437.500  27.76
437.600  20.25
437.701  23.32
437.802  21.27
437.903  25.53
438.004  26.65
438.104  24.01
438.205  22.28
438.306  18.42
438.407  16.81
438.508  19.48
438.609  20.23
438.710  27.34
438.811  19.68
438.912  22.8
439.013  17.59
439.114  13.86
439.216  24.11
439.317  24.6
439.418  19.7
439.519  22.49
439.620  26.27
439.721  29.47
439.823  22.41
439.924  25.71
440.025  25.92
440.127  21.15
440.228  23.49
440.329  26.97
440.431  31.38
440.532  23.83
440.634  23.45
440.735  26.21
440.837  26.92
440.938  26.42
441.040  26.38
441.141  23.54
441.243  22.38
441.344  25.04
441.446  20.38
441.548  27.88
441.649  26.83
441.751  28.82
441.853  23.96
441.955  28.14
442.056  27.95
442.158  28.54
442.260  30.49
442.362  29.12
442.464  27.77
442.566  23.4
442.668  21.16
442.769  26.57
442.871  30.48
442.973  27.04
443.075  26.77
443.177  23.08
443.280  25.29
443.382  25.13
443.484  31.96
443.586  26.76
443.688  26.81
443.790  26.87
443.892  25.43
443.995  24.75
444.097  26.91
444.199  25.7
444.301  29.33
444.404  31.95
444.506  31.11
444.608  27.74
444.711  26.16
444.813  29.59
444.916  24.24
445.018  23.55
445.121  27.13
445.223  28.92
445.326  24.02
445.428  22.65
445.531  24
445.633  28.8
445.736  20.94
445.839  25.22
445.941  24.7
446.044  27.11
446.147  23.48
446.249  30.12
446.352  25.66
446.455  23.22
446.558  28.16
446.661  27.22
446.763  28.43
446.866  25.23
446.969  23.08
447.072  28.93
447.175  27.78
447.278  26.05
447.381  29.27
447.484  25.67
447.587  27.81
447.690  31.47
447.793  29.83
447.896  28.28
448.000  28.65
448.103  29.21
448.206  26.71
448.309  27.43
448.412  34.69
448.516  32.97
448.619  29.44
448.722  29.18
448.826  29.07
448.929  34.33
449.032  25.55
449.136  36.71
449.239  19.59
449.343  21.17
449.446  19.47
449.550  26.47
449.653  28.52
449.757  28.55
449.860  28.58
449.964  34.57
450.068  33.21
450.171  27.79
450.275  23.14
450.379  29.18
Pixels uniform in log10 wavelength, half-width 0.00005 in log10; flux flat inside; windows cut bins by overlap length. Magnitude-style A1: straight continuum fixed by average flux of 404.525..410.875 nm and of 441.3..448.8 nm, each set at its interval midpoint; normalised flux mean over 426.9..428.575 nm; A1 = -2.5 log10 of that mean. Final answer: 0.19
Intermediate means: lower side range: 19.9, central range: 19.9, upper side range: 27.1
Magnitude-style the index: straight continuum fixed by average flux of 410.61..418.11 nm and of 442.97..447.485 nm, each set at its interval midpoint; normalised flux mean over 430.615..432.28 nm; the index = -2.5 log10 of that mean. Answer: 0.13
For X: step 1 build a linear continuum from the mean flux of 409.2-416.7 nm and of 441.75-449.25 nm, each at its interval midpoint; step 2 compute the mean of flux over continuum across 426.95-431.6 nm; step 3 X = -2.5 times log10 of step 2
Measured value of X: 0.25 mag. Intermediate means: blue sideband 20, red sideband 27.3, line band 18.8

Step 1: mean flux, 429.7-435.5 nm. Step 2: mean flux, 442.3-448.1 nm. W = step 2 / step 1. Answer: 1.27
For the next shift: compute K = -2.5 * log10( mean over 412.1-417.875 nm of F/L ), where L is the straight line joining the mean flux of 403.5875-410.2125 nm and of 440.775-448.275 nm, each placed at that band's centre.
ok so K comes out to 0.09 mag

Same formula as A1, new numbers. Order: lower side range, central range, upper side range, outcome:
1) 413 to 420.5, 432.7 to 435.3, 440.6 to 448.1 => 0.04 mag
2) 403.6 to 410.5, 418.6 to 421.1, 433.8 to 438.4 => 0.01 mag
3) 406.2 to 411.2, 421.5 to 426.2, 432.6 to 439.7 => 0.02 mag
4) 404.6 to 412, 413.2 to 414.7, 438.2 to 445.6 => 0.11 mag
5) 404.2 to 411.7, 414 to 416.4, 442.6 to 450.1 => 0.18 mag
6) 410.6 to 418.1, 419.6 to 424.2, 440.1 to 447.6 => 0.03 mag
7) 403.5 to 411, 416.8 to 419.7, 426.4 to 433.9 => -0.10 mag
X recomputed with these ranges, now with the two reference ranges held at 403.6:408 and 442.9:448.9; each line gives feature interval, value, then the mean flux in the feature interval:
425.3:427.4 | 0.14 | 21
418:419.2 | 0.08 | 21.1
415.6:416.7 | 0.07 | 20.9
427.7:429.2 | 0.17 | 20.8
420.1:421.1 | 0.04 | 22.1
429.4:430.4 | 0.45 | 16.1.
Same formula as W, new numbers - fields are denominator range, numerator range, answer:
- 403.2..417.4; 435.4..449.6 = 1.26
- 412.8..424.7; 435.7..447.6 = 1.20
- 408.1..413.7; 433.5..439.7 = 1.12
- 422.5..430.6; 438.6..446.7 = 1.25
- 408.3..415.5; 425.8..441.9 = 1.09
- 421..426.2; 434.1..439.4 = 1.09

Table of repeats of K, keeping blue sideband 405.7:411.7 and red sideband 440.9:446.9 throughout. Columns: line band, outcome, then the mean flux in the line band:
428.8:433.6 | 0.20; 20.2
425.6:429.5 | 0.13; 20.9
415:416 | 0.19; 18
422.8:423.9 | 0.04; 21.9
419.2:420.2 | 0.03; 21.5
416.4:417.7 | -0.06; 22.9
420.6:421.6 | -0.02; 22.8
